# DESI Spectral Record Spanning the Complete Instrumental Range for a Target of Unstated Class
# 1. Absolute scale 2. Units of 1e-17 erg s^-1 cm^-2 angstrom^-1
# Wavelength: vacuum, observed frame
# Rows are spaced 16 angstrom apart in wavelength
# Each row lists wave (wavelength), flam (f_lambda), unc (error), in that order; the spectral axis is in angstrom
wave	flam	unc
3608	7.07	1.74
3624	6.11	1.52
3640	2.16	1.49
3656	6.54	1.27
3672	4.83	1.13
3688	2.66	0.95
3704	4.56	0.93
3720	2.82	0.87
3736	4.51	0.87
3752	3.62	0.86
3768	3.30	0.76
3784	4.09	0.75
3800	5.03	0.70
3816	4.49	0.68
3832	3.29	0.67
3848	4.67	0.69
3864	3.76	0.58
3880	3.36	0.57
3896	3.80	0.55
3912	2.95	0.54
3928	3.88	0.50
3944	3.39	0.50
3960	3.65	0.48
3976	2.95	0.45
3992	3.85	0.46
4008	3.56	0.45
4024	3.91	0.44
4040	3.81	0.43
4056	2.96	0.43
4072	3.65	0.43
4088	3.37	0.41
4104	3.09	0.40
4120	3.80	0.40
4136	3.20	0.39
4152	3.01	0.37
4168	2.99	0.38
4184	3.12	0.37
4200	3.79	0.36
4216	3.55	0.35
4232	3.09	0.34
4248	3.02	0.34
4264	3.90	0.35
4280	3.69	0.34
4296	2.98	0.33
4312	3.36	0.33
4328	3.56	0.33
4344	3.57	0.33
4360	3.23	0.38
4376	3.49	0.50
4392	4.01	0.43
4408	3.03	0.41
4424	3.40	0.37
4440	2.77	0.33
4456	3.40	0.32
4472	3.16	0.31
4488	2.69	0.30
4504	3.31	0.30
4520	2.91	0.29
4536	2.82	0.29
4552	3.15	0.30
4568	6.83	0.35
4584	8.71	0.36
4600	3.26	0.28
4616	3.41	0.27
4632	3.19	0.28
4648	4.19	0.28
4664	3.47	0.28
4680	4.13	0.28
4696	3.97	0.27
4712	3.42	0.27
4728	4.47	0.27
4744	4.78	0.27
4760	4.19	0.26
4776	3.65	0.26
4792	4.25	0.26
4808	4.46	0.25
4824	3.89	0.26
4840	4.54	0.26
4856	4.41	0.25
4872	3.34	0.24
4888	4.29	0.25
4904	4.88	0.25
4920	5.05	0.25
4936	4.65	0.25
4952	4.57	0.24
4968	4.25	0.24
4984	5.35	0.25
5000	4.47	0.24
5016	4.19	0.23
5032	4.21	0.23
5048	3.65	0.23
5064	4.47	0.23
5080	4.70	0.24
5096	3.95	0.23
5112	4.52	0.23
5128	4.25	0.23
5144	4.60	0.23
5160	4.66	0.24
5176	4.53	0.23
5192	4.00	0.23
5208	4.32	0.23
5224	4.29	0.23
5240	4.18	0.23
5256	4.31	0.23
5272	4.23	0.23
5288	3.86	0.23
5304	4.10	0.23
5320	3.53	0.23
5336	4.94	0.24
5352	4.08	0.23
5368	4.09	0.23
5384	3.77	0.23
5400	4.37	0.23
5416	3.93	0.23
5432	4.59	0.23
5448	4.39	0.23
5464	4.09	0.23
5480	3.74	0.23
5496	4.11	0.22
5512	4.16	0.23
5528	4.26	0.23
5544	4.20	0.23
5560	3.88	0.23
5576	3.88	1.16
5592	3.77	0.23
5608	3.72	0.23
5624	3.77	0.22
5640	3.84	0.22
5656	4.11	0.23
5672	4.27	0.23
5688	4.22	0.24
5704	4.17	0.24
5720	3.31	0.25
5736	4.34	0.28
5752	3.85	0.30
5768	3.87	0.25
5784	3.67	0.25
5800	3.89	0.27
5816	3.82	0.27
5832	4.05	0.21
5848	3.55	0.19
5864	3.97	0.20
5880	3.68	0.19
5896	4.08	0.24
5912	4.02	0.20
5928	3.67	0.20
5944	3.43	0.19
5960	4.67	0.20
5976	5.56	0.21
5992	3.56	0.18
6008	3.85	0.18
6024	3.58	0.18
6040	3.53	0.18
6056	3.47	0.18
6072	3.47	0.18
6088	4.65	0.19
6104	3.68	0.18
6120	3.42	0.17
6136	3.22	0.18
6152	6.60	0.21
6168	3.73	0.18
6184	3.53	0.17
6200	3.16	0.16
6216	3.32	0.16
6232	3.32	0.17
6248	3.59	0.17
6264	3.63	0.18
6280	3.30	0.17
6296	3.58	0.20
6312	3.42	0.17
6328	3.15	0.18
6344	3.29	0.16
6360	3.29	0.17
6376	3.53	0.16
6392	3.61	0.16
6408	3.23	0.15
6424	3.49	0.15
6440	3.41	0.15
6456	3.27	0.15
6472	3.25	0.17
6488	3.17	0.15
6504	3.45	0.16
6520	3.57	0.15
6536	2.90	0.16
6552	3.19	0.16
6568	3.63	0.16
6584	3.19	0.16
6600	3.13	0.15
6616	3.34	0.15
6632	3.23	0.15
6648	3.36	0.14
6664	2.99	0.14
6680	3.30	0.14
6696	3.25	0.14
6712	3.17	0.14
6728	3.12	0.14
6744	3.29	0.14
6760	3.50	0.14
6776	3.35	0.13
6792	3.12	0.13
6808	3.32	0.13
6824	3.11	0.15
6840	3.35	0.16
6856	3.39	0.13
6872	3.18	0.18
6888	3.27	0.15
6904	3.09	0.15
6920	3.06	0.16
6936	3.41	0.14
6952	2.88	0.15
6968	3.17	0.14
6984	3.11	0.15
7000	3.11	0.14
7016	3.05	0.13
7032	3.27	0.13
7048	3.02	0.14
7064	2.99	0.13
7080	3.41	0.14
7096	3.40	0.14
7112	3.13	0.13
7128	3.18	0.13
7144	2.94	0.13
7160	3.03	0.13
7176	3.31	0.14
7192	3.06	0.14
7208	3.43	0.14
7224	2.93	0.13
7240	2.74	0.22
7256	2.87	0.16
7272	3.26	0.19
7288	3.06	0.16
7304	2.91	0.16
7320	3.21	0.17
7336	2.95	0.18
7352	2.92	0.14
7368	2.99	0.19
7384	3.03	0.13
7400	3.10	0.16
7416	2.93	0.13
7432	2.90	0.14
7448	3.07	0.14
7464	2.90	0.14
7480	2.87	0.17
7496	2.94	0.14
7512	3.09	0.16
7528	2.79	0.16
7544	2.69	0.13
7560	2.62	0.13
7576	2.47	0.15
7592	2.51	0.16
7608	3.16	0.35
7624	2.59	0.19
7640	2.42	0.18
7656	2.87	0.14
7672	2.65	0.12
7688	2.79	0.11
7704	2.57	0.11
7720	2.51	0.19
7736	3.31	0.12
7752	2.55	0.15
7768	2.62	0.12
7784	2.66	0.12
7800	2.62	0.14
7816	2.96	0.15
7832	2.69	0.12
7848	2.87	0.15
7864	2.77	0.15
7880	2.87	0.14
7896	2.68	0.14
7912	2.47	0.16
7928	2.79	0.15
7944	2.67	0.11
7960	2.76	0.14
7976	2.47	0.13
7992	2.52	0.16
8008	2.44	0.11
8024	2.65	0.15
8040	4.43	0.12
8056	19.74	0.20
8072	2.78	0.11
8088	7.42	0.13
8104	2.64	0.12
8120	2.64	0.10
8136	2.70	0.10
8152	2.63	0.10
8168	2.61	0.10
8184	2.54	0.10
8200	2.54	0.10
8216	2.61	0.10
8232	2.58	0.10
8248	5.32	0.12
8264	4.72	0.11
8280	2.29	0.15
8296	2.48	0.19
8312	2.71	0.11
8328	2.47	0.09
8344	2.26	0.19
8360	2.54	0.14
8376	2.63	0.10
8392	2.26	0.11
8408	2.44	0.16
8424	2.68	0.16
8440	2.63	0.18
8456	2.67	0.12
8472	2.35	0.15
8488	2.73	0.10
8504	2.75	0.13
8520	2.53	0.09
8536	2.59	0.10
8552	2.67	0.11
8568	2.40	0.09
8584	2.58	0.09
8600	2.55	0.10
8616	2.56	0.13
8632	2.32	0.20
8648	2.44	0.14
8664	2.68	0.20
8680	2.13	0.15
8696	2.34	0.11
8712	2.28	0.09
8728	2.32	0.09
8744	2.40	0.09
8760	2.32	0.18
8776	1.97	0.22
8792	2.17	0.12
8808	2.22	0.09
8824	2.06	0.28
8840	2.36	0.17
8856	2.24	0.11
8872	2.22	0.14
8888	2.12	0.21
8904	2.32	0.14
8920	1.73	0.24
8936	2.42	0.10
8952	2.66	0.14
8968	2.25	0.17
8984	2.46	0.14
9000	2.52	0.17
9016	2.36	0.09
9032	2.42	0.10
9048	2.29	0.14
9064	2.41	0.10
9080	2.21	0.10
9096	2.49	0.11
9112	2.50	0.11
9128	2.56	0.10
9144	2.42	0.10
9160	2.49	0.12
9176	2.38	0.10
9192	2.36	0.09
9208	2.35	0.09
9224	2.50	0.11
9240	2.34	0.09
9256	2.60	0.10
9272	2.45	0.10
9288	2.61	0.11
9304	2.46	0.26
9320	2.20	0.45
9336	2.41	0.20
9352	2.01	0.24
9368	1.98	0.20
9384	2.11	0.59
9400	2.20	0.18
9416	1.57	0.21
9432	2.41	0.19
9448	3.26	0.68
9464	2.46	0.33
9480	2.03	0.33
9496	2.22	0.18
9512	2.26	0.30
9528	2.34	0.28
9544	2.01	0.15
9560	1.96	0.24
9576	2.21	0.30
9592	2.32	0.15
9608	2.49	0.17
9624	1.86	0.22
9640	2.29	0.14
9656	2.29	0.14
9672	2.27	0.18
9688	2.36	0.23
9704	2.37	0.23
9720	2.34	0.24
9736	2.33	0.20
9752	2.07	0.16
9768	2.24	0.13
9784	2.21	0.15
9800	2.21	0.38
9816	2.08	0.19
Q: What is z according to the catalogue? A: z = 0.227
